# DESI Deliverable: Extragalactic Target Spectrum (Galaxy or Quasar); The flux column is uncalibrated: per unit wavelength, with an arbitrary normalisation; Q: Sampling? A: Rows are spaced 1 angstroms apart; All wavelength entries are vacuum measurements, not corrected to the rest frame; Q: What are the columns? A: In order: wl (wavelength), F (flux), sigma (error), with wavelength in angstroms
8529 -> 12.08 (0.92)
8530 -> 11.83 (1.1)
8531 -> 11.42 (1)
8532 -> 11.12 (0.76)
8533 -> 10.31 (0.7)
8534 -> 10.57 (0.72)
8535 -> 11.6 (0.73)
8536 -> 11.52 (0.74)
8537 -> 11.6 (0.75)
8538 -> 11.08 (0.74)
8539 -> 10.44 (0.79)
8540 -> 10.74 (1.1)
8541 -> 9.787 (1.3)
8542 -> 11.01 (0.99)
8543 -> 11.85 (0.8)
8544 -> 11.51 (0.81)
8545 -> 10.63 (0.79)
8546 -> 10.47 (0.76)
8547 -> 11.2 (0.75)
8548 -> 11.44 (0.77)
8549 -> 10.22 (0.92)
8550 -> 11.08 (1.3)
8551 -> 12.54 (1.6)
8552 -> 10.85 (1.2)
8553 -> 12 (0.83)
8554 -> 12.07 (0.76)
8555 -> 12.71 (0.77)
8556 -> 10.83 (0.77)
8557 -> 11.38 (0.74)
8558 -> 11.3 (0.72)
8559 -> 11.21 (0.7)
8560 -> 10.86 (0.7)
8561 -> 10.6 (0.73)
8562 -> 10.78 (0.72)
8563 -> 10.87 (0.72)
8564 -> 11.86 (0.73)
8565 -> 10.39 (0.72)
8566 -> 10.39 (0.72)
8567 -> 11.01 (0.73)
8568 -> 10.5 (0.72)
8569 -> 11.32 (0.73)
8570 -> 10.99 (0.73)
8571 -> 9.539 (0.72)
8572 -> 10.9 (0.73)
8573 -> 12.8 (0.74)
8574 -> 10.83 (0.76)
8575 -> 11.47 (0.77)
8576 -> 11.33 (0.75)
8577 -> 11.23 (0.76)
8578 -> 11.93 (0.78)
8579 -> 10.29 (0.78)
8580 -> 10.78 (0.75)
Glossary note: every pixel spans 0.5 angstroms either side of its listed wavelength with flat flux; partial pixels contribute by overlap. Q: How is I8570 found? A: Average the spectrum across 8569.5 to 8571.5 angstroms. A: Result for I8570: 10.3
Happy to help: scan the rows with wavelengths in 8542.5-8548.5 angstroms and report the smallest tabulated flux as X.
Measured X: 10.47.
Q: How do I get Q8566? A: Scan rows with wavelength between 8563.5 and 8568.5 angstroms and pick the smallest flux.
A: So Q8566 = 10.39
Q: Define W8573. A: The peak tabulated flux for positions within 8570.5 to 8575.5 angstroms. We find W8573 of 12.8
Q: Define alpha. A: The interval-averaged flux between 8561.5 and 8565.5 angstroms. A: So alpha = 11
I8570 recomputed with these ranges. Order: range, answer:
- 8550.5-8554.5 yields 11.9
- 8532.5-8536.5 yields 11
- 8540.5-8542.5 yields 10.4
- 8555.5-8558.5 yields 11.2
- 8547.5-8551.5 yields 11.3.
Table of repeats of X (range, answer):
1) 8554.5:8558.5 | 10.83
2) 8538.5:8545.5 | 9.787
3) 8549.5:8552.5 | 10.85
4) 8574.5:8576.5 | 11.33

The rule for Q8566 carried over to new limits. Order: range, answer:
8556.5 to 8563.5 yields 10.6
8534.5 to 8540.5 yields 10.44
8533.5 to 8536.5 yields 10.57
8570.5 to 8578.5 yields 9.539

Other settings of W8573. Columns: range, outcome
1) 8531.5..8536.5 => 11.6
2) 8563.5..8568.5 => 11.86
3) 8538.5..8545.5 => 11.85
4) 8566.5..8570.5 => 11.32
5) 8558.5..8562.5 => 11.21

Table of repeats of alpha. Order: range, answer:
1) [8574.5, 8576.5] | 11.4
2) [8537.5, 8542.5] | 10.6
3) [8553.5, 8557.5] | 11.7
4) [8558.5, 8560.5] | 11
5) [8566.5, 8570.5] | 11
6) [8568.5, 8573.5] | 11.1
